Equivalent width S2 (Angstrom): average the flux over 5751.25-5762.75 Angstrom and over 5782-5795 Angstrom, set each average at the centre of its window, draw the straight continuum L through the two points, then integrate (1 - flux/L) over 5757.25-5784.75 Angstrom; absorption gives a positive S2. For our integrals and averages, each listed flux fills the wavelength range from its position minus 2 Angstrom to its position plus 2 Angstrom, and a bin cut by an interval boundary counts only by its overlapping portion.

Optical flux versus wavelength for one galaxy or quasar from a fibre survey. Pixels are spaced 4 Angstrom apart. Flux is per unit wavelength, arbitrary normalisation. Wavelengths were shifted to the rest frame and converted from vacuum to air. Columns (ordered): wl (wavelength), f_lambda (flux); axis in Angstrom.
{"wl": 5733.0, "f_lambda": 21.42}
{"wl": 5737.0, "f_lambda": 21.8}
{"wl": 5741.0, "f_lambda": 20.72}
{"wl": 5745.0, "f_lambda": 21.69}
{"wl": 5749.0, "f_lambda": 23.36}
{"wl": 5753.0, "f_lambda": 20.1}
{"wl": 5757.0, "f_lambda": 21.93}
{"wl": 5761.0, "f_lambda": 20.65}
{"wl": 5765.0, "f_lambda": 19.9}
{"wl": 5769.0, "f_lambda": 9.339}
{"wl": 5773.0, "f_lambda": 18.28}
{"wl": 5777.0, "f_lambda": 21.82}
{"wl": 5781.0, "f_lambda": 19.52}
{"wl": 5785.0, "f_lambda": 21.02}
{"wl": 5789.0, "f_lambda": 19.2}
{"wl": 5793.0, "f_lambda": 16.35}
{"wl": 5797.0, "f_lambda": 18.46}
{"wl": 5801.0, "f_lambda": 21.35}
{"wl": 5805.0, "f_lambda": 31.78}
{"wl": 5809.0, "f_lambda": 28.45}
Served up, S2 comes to 1.8 Angstrom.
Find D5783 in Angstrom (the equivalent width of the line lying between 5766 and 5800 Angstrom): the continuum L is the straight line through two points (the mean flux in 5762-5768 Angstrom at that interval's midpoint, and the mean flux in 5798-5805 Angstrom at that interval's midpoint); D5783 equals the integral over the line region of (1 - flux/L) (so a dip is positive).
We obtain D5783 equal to 4.7 Angstrom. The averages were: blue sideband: 18.3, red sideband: 23.9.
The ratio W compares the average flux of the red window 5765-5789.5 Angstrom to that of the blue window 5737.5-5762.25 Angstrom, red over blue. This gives 0.9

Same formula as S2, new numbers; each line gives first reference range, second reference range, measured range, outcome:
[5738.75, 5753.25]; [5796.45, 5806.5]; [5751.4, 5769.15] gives 2.4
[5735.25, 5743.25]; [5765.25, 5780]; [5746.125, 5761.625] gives -1.7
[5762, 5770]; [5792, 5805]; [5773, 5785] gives -1.6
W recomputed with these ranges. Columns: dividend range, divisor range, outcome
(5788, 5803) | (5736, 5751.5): 0.86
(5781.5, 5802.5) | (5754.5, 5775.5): 1.06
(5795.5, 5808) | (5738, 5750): 1.12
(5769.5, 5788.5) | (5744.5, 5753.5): 0.87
